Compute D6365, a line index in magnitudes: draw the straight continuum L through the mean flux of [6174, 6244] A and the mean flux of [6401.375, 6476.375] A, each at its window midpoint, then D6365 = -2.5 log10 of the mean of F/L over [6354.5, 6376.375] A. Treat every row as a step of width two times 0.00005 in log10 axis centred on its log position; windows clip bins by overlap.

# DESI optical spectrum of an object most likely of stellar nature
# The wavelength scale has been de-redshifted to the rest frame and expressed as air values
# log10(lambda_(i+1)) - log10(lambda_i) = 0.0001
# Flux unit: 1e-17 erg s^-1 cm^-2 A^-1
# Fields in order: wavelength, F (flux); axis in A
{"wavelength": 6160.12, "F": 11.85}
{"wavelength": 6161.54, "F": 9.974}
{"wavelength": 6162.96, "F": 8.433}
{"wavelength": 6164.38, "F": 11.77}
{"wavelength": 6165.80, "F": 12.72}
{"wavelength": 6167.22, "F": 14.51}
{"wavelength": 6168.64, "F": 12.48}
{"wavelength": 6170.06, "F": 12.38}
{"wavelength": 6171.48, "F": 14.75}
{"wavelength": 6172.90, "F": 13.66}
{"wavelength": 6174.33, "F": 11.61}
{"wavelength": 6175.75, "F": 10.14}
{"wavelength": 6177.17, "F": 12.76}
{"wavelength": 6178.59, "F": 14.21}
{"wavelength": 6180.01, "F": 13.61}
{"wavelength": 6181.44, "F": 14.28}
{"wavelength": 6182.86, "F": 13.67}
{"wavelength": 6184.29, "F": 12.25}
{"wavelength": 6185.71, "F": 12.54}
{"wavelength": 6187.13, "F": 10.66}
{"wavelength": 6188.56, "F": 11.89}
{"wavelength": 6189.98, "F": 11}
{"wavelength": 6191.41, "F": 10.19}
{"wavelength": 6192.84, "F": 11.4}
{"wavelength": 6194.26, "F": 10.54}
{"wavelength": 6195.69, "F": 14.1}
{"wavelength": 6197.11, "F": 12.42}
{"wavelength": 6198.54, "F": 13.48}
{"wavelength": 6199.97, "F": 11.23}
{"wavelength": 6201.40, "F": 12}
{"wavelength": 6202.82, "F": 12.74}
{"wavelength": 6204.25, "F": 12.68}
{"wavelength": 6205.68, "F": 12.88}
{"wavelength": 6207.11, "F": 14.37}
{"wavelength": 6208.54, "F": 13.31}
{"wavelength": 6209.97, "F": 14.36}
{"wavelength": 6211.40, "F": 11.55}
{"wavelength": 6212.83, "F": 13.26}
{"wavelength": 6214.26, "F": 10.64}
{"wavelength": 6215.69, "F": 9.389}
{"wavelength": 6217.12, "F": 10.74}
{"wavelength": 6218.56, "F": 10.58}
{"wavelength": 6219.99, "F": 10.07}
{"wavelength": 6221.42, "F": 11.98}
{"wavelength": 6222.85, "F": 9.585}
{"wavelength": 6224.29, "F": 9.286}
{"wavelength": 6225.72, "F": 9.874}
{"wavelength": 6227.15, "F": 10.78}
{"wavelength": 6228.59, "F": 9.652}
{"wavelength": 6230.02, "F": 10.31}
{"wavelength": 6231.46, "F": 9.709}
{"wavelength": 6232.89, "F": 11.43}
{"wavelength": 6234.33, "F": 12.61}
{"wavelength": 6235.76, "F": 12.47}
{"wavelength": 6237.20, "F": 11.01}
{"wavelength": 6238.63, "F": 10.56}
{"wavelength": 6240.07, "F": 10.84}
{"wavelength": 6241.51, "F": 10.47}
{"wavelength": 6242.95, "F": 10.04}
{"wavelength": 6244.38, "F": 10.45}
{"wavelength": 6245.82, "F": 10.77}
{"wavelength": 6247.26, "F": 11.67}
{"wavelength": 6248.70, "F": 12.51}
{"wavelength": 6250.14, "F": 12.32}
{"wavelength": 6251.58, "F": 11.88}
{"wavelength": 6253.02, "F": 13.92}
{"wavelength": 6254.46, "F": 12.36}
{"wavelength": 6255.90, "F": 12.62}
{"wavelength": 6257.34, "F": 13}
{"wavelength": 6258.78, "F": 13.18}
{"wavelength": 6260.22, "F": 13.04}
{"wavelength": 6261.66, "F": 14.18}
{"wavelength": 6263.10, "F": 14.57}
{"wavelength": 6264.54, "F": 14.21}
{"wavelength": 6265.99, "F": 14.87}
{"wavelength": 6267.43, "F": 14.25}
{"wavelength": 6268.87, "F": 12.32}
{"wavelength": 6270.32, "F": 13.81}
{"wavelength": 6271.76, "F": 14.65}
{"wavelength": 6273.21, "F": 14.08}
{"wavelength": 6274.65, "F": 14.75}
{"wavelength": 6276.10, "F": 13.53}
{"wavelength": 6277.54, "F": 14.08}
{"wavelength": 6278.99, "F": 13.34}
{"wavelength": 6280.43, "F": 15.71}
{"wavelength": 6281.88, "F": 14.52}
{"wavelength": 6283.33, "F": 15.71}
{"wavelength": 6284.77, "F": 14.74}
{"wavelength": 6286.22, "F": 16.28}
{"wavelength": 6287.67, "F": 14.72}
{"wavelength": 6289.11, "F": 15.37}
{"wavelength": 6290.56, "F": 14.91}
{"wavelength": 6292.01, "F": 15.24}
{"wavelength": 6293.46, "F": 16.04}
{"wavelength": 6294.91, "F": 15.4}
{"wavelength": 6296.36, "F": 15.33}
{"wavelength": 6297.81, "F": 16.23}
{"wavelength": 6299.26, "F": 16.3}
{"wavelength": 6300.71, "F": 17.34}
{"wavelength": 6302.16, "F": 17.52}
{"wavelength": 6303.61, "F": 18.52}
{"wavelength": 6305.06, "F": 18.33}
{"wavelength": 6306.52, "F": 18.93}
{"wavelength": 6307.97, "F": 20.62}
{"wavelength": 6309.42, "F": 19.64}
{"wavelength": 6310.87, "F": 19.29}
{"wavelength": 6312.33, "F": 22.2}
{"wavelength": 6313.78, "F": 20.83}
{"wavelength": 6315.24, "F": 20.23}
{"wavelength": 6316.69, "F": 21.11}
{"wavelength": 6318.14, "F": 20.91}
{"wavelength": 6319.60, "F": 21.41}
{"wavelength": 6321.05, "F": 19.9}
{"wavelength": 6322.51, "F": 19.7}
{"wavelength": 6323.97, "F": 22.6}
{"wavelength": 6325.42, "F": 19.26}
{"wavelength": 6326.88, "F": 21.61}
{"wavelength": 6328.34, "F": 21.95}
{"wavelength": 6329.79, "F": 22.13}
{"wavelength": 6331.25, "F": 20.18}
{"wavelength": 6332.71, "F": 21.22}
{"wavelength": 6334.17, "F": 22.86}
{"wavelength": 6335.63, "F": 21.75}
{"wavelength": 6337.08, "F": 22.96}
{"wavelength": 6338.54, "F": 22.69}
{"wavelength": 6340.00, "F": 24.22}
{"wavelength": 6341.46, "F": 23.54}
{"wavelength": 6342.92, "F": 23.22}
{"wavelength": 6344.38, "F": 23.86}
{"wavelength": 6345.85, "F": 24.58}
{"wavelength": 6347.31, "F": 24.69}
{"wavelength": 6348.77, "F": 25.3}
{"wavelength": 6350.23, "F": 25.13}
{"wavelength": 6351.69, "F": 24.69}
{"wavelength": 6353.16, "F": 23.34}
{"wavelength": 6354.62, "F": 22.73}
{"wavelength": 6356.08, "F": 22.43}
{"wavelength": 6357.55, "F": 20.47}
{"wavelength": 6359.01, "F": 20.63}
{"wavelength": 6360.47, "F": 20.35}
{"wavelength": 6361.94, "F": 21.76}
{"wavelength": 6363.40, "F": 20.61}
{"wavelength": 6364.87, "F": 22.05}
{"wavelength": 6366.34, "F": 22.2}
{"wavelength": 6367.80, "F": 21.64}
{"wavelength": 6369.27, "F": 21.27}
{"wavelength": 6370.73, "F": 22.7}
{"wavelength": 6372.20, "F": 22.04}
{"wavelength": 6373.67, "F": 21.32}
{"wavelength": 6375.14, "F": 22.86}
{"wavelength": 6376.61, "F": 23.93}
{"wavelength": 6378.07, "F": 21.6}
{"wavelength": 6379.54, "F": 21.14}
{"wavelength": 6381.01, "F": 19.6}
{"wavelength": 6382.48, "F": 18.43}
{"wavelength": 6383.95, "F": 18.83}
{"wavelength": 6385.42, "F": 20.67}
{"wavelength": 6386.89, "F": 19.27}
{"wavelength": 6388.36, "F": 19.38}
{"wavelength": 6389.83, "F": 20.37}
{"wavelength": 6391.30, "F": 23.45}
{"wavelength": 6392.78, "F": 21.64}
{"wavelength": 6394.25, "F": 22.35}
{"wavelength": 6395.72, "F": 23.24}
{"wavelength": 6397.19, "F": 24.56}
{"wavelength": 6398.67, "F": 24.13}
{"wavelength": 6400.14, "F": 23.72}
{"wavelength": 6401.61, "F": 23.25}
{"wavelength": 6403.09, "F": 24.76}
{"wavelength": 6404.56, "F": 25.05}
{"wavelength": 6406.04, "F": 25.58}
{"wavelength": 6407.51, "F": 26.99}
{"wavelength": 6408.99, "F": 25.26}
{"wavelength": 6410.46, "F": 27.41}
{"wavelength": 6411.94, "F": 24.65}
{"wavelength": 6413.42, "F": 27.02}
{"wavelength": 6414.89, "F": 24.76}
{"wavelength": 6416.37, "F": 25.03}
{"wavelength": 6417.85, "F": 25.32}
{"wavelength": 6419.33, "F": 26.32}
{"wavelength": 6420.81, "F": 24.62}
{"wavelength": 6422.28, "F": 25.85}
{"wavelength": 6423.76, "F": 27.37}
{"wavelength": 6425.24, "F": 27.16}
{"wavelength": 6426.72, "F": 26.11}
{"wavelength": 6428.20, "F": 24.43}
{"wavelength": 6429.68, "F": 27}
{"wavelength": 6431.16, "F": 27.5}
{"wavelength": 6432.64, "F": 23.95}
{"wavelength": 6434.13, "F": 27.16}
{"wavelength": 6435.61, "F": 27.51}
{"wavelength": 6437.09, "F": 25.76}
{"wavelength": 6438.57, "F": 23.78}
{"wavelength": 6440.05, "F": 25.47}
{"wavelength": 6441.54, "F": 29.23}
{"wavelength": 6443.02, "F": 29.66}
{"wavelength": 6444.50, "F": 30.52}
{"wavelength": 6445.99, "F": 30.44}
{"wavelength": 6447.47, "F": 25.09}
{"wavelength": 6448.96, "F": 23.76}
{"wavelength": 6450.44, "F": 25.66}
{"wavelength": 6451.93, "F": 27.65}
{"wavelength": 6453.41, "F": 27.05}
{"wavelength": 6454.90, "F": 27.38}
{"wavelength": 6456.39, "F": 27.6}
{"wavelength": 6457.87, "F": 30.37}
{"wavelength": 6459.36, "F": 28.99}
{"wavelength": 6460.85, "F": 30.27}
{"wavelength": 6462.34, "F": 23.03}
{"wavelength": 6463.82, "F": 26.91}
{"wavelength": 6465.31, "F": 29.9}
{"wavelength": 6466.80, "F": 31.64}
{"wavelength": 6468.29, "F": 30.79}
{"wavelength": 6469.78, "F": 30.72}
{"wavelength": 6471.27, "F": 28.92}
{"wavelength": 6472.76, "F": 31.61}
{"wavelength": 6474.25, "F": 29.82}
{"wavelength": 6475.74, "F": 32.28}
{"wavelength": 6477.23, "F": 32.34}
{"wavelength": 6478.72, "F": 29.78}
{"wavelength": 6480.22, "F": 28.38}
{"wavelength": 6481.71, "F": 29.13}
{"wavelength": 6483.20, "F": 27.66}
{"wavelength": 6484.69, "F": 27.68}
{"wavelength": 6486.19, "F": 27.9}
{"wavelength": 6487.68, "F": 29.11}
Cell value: 0.03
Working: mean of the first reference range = 11.6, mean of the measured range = 21.7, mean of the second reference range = 27.2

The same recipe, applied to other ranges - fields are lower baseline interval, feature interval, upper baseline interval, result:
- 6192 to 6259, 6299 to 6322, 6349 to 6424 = -0.12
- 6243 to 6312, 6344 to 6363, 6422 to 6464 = -0.13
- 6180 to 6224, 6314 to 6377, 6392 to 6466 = -0.06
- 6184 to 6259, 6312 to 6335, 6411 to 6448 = -0.12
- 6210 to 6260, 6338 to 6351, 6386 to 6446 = -0.22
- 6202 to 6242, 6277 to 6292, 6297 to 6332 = 0.14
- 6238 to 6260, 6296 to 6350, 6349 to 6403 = -0.18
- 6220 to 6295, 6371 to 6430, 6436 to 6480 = 0.02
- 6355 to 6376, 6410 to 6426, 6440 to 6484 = -0.02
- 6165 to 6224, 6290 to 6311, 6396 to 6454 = 0.08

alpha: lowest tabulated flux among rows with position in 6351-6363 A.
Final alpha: 20.35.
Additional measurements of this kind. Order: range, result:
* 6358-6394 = 18.43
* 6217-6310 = 9.286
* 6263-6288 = 12.32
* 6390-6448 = 21.64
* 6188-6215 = 10.19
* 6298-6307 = 16.3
